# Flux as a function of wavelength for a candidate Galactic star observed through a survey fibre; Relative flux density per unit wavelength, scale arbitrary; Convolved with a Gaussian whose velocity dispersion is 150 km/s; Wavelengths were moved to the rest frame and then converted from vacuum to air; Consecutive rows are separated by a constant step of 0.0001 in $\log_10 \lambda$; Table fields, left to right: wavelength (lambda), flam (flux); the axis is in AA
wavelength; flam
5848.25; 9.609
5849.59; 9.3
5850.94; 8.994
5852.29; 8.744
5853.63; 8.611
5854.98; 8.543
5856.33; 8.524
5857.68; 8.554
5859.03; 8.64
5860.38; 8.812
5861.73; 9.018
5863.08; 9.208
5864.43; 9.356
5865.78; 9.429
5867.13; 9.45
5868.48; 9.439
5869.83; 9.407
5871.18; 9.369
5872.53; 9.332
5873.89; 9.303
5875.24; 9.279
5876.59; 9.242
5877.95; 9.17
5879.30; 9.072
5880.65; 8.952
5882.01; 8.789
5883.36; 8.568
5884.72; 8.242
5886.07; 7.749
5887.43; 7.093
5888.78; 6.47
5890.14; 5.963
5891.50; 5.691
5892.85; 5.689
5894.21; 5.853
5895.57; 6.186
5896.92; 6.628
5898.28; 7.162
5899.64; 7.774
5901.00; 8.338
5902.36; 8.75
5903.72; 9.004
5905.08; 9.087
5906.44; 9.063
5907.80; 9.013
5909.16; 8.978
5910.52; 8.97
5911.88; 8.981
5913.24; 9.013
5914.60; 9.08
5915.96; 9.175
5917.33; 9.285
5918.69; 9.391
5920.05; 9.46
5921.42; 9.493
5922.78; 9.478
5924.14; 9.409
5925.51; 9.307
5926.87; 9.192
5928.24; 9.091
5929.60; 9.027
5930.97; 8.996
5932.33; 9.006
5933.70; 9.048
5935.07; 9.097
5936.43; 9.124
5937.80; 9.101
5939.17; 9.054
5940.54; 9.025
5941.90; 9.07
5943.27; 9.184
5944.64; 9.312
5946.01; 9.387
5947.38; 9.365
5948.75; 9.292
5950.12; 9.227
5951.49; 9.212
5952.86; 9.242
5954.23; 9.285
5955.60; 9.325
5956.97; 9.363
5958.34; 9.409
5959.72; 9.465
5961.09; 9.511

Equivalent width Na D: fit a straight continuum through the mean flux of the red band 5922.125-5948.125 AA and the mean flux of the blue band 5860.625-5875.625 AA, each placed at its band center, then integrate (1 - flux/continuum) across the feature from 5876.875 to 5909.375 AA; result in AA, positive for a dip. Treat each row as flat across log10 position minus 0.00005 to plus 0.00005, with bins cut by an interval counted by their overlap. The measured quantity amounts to 5.1 AA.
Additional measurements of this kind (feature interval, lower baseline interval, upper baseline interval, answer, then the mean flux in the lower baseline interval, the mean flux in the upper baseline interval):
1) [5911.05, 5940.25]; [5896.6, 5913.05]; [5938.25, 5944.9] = -1.0 AA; 8.53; 9.12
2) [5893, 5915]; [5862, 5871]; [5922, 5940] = 2.5 AA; 9.37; 9.15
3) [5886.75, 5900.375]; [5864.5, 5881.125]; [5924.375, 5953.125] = 4.1 AA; 9.3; 9.16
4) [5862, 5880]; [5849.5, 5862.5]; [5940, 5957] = -1.0 AA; 8.75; 9.25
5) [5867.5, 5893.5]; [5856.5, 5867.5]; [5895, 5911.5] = 1.3 AA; 9.02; 8.28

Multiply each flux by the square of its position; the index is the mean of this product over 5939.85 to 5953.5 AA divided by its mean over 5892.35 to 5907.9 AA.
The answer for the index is 1.2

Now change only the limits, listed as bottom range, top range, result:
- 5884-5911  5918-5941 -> 1.23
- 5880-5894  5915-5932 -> 1.29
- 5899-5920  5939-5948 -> 1.04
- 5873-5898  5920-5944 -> 1.22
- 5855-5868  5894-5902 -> 0.80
